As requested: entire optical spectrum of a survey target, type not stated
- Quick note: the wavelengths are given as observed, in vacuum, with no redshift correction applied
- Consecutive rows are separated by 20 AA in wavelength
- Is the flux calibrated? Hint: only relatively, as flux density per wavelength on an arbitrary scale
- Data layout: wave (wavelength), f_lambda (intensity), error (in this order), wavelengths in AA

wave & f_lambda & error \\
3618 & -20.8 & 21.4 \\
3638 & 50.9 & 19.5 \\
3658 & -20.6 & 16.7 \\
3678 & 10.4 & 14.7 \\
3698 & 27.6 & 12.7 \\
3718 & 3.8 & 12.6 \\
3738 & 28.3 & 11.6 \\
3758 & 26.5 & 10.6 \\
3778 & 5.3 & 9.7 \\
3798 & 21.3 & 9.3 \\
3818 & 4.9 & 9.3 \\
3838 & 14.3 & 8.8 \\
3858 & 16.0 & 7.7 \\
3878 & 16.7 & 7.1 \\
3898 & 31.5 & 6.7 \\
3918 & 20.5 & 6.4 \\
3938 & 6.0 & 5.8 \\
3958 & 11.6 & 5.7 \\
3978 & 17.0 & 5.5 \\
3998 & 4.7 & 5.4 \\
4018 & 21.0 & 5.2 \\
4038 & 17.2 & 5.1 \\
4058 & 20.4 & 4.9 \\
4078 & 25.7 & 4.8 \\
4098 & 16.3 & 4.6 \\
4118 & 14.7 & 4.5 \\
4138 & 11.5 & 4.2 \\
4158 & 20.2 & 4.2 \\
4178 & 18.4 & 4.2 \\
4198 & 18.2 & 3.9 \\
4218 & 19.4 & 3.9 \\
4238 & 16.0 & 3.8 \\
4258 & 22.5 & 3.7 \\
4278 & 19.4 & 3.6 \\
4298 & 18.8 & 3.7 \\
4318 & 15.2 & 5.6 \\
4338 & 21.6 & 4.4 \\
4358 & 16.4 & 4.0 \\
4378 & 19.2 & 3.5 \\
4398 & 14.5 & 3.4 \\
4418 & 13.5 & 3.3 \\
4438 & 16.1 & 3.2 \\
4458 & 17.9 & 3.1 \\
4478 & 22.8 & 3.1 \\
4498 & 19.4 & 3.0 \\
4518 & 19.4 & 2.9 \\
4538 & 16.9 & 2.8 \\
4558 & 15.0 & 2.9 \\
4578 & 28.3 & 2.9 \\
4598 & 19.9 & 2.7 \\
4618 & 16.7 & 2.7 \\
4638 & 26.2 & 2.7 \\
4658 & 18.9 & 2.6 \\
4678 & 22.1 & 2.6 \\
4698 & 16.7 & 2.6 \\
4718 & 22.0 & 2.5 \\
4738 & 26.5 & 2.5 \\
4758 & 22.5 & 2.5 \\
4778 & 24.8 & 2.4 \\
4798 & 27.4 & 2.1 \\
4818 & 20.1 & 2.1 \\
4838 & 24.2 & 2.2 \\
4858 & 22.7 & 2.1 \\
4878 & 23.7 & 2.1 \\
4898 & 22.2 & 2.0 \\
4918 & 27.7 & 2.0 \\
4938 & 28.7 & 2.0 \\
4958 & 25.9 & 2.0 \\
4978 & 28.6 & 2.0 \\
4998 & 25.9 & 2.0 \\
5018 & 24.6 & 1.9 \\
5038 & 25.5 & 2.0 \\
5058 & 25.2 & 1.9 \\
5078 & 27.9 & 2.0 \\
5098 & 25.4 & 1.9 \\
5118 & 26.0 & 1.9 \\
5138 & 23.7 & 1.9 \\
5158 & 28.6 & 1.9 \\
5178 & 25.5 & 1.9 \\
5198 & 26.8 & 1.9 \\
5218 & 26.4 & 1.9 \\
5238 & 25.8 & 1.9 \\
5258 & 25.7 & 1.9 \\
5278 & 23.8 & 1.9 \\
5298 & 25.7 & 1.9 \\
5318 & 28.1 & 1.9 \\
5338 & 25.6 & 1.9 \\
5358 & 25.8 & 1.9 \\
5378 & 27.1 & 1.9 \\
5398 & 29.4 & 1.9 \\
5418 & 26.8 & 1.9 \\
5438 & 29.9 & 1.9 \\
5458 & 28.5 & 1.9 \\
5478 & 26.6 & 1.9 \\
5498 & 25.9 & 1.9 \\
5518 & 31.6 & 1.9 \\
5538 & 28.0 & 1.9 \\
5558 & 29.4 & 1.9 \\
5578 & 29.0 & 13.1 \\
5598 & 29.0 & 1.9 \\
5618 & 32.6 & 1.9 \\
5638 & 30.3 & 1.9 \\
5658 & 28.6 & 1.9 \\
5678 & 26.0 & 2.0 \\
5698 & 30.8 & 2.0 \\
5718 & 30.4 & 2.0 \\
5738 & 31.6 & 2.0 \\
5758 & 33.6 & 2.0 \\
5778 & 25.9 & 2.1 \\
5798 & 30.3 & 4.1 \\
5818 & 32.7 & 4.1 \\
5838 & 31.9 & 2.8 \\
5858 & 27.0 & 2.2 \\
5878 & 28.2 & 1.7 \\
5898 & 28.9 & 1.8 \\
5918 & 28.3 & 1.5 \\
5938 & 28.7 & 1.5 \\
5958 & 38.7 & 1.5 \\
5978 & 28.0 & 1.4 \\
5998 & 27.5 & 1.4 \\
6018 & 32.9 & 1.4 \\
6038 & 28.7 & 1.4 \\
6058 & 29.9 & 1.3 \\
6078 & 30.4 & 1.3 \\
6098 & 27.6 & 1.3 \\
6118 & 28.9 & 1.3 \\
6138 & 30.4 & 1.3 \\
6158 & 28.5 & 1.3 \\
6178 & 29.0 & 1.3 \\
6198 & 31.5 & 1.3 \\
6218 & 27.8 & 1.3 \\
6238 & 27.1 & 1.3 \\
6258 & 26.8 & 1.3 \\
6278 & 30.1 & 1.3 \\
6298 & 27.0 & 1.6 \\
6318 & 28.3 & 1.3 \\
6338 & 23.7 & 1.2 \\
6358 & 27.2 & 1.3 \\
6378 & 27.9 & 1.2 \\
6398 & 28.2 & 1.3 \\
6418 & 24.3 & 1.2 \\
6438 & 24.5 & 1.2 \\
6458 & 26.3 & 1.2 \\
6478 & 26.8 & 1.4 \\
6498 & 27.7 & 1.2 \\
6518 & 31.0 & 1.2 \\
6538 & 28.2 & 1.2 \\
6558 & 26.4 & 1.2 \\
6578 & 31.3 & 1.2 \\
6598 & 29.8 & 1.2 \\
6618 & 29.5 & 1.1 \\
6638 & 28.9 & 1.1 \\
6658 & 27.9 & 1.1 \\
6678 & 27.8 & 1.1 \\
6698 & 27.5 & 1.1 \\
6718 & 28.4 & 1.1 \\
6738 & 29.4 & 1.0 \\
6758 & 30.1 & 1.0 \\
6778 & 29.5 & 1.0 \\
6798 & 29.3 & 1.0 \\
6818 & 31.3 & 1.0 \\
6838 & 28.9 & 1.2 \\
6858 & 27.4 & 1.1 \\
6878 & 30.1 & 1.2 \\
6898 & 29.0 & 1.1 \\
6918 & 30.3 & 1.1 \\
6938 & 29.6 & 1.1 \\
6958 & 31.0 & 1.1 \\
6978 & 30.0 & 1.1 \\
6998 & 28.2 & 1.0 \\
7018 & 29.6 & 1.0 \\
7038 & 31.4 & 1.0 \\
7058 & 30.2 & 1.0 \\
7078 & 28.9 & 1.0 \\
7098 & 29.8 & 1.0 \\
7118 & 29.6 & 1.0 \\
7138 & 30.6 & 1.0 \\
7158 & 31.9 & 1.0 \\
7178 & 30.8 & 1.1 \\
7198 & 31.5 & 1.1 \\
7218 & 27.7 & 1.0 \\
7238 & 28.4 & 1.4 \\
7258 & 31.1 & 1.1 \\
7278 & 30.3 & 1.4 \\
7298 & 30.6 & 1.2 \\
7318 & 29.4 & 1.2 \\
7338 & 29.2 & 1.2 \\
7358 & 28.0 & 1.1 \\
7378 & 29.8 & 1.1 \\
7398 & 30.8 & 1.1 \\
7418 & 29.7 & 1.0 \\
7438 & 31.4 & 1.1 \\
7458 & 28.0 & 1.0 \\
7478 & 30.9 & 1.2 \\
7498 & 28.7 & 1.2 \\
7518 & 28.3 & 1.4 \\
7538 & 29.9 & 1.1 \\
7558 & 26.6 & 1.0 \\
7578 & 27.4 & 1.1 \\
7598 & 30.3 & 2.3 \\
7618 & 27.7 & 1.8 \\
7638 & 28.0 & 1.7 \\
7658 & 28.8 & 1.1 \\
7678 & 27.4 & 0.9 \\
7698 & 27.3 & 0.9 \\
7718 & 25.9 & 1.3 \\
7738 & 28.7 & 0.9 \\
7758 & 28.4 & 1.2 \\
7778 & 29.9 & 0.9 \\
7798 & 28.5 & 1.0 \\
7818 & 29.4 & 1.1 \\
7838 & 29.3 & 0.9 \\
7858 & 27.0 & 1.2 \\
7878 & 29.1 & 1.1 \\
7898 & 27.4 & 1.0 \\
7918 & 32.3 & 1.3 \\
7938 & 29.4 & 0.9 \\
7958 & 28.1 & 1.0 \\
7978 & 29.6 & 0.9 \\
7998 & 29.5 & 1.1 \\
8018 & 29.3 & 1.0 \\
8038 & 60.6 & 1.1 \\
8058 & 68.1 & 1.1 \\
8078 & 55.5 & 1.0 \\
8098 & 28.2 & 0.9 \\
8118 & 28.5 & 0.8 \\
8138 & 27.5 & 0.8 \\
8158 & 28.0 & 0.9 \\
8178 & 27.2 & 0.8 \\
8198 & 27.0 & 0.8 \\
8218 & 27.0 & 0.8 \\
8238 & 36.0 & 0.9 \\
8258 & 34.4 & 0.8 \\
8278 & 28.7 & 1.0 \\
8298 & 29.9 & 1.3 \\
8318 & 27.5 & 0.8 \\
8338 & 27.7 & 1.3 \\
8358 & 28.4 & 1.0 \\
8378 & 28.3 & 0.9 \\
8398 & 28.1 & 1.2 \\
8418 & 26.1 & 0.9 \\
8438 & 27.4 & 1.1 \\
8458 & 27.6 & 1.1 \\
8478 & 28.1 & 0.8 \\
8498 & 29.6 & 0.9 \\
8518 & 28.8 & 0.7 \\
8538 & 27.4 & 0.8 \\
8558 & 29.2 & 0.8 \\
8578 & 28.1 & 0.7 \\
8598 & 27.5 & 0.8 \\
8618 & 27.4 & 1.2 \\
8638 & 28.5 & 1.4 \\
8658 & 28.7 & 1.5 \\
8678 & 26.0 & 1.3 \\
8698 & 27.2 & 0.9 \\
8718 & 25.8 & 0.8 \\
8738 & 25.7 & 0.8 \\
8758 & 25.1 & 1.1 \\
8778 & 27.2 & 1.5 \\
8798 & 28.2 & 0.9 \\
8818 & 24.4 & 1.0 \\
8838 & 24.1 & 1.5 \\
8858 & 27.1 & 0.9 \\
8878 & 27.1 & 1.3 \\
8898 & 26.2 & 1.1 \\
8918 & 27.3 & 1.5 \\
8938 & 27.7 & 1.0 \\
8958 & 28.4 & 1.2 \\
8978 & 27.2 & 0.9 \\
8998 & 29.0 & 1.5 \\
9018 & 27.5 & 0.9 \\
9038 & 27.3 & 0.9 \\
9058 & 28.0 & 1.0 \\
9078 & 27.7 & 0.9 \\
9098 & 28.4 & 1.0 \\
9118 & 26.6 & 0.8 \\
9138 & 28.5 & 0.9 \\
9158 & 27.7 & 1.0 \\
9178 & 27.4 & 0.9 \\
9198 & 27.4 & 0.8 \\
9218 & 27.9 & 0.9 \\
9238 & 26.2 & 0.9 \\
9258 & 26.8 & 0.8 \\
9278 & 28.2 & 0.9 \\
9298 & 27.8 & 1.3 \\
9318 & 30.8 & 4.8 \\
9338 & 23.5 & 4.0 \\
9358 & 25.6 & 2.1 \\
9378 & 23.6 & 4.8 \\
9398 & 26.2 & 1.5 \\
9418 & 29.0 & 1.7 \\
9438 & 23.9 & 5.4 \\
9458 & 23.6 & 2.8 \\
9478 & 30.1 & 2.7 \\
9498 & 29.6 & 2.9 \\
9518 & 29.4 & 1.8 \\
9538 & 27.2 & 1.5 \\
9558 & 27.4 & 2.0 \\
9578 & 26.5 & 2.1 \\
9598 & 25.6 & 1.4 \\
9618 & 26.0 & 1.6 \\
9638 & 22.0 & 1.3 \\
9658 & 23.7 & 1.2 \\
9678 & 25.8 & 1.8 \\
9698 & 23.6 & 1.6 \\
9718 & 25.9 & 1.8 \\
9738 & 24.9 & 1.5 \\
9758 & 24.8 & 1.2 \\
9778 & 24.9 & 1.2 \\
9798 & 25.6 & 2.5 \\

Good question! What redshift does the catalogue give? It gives 0.226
